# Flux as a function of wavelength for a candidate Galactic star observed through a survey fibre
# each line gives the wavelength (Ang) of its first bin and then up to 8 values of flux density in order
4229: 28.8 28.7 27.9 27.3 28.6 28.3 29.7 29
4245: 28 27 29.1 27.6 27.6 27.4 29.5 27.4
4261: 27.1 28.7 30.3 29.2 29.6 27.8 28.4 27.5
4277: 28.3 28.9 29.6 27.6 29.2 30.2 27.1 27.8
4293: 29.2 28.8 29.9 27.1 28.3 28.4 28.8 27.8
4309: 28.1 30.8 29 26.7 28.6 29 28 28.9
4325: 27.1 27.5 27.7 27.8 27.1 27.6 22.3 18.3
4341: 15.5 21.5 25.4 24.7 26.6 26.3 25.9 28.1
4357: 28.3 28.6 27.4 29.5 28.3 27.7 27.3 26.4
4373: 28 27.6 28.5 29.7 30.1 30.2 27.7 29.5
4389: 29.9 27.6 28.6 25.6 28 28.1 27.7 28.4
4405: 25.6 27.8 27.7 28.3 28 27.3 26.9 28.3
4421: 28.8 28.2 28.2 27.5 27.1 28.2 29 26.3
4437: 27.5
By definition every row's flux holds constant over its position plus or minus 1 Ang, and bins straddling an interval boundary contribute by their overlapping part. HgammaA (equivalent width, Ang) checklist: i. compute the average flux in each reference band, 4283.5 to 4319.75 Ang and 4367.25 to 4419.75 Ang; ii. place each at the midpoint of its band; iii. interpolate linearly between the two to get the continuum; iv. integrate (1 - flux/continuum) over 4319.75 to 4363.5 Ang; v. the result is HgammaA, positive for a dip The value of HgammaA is 3.8 Ang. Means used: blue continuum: 28.6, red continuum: 28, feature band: 25.9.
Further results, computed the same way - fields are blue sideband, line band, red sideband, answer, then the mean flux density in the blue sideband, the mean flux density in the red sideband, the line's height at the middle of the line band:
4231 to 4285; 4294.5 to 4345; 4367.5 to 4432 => 2.6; 28.4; 28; 28.2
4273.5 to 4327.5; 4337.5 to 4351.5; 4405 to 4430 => 2.8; 28.5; 27.8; 28.2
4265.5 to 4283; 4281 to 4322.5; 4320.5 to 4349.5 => -2.4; 28.6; 25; 27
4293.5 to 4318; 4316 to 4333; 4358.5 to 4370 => 0.2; 28.5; 28.1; 28.4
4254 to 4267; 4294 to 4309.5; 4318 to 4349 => -1.0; 28.5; 25.3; 26.7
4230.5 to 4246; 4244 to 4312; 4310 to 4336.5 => -0.6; 28.4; 28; 28.2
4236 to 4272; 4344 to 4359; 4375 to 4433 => 0.9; 28.4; 28.1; 28.2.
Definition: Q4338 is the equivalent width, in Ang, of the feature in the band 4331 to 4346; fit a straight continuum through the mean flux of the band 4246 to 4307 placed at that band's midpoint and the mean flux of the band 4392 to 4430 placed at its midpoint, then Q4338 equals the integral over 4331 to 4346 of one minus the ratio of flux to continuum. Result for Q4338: 2.78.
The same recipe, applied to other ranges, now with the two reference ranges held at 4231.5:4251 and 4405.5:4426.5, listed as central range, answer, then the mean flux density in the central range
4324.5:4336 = 0.2 Ang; 27.5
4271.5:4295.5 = -0.3 Ang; 28.5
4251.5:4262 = 0.2 Ang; 27.8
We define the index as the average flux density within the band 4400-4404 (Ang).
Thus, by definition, 28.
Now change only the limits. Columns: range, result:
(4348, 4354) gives 26.3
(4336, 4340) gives 20.3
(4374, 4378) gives 28.1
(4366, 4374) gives 27.4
